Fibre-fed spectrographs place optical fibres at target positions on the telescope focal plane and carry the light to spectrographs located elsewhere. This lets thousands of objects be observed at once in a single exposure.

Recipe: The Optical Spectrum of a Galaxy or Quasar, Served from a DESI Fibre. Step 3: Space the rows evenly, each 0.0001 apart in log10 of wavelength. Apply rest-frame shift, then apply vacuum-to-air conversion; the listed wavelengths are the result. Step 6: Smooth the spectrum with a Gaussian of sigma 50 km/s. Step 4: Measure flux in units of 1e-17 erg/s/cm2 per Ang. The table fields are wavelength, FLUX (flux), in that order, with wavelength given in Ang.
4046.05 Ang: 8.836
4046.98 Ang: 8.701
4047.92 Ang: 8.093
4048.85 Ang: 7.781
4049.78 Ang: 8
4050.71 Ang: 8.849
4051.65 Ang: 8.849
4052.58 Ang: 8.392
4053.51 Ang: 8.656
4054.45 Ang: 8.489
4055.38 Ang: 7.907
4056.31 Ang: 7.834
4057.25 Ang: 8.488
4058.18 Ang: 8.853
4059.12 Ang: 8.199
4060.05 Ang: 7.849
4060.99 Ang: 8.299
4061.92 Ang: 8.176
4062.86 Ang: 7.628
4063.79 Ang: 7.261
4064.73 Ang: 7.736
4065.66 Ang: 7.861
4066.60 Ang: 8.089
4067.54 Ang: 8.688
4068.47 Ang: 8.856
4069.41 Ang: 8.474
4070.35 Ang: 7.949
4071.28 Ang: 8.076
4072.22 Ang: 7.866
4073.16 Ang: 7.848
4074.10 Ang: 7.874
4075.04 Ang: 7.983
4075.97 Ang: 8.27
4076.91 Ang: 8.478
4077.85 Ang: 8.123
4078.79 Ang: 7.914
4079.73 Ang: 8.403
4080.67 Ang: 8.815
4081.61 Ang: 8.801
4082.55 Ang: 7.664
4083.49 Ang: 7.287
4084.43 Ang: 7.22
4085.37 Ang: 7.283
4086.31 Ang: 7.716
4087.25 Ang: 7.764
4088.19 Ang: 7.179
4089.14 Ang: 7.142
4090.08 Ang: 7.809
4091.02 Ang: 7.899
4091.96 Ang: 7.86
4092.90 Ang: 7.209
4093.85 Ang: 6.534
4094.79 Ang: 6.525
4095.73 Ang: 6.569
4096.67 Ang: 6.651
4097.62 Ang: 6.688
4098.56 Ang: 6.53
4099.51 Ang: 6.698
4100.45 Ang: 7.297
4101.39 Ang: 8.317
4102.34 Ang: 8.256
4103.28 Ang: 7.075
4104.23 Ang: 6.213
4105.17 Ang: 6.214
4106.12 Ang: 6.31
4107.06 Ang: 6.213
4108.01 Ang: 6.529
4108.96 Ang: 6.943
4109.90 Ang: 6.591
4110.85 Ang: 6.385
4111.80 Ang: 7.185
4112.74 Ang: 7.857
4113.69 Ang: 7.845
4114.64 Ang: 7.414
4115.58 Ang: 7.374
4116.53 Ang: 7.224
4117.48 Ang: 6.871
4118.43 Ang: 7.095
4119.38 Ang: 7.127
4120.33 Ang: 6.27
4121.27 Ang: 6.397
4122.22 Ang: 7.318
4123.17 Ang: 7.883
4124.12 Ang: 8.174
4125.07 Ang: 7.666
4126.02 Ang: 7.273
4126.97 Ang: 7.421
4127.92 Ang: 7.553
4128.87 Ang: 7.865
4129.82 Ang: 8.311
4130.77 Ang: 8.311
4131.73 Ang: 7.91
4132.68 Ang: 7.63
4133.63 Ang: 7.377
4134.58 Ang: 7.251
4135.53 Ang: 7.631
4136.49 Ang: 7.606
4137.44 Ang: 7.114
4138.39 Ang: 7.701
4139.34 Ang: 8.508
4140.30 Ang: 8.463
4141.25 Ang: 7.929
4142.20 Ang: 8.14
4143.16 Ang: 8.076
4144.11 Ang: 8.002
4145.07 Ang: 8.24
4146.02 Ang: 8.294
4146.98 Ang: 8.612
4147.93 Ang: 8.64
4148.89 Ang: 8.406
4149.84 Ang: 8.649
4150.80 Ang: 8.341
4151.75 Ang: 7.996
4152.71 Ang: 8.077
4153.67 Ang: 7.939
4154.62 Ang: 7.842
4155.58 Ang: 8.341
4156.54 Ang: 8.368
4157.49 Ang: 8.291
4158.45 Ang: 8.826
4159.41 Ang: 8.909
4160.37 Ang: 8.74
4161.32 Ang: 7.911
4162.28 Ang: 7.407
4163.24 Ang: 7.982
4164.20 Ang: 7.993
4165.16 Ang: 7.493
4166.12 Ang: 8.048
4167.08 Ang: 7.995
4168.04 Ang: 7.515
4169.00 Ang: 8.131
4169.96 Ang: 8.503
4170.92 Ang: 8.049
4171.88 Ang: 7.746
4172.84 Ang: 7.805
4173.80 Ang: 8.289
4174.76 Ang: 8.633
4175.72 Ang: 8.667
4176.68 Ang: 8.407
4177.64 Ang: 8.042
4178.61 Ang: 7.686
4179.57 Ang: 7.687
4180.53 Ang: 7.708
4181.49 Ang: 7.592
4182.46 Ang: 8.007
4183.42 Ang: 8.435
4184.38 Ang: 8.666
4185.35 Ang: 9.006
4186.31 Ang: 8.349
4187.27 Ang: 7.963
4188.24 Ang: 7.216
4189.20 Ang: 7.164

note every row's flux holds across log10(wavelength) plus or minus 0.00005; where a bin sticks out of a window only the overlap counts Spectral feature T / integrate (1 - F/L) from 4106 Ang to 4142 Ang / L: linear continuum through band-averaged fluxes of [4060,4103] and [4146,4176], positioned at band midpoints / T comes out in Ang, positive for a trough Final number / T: 2.6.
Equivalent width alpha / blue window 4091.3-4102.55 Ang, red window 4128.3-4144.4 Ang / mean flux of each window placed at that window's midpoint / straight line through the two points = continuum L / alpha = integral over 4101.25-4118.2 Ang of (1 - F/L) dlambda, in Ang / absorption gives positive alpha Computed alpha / 0.7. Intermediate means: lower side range 7.08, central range 7.02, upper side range 7.87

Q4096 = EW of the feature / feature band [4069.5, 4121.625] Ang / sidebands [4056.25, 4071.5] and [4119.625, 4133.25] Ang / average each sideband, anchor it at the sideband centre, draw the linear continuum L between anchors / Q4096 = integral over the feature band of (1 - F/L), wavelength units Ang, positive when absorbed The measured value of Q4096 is 3.38 Ang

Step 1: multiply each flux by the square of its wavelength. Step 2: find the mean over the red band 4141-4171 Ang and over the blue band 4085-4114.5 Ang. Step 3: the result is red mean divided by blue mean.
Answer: 1.2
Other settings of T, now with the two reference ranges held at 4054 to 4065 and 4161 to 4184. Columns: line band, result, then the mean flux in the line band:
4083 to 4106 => 2.6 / 7.15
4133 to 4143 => 0.3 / 7.78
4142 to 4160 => -0.7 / 8.32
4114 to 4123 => 1.1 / 7.06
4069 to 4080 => -0.1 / 8.1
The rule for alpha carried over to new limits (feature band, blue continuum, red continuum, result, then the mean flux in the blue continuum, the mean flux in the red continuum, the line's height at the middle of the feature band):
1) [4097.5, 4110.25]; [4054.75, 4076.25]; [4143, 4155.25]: 2.0 Ang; 8.09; 8.25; 8.16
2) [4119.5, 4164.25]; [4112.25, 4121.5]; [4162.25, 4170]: -2.4 Ang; 7.17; 7.88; 7.53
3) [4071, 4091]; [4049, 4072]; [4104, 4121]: -0.5 Ang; 8.22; 6.88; 7.69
